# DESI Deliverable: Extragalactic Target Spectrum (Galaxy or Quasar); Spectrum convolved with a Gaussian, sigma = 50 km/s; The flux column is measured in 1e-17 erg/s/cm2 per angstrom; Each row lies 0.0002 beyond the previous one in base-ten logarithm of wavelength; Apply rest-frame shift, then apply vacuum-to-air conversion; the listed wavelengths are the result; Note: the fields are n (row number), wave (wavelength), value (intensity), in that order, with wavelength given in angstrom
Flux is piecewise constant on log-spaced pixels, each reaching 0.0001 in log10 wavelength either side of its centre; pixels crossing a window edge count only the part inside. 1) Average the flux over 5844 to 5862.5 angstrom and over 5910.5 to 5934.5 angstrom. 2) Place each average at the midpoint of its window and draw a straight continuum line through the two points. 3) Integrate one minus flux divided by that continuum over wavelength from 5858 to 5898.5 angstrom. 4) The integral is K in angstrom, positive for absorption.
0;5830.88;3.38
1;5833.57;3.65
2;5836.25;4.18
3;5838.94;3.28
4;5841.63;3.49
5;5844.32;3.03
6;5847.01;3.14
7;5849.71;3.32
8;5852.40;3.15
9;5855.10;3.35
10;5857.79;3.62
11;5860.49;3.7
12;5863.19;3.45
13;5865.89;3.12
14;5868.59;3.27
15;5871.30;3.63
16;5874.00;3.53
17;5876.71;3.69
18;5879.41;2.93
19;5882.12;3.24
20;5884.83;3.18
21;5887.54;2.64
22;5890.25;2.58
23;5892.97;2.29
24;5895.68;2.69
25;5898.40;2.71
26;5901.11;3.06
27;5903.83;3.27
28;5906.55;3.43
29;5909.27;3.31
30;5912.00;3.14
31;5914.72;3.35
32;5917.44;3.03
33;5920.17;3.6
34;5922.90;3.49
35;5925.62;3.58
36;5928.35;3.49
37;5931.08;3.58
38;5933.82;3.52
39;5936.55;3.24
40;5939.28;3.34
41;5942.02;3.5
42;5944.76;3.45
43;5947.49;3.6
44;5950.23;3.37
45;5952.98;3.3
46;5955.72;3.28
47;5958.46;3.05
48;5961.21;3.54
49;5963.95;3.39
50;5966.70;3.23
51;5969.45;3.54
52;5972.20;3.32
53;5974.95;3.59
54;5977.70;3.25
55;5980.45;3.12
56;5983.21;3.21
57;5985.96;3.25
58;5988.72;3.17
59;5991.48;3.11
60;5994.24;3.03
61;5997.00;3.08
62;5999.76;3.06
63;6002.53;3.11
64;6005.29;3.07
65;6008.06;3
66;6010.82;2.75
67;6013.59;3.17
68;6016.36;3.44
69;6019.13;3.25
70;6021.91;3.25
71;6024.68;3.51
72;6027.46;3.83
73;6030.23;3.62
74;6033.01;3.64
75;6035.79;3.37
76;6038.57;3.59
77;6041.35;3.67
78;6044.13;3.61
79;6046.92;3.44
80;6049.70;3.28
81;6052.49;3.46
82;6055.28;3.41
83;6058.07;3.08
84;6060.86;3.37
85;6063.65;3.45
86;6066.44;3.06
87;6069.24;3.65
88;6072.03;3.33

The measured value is 2.8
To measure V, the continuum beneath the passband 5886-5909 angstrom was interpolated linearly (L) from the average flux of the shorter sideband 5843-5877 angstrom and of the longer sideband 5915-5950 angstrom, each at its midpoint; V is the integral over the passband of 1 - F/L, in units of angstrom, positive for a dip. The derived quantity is 3.7 angstrom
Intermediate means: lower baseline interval 3.38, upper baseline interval 3.45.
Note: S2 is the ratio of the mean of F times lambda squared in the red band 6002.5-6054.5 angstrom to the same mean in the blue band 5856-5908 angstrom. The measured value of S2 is 1.12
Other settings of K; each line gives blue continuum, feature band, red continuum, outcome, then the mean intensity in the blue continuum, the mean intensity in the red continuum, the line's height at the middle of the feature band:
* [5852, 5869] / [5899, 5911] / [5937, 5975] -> 0.6 angstrom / 3.4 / 3.38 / 3.39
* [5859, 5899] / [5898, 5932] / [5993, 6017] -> -2.4 angstrom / 3.12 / 3.07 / 3.1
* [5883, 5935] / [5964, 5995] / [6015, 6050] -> 0.8 angstrom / 3.15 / 3.51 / 3.36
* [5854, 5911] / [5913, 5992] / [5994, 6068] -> -2.9 angstrom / 3.17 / 3.32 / 3.24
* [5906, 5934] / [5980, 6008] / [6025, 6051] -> 3.1 angstrom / 3.41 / 3.56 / 3.5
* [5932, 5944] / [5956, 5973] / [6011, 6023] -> 0.0 angstrom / 3.41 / 3.22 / 3.35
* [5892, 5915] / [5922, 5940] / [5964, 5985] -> -1.9 angstrom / 3.03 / 3.33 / 3.14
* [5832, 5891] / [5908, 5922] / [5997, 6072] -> 0.2 angstrom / 3.33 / 3.35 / 3.34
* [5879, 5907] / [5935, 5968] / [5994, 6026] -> -3.7 angstrom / 2.89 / 3.15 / 3.02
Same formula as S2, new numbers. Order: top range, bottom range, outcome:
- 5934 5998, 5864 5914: 1.09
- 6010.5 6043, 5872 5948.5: 1.11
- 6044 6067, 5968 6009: 1.07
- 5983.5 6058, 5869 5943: 1.07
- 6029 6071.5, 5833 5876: 1.07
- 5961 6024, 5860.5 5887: 1.00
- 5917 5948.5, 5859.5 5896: 1.12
